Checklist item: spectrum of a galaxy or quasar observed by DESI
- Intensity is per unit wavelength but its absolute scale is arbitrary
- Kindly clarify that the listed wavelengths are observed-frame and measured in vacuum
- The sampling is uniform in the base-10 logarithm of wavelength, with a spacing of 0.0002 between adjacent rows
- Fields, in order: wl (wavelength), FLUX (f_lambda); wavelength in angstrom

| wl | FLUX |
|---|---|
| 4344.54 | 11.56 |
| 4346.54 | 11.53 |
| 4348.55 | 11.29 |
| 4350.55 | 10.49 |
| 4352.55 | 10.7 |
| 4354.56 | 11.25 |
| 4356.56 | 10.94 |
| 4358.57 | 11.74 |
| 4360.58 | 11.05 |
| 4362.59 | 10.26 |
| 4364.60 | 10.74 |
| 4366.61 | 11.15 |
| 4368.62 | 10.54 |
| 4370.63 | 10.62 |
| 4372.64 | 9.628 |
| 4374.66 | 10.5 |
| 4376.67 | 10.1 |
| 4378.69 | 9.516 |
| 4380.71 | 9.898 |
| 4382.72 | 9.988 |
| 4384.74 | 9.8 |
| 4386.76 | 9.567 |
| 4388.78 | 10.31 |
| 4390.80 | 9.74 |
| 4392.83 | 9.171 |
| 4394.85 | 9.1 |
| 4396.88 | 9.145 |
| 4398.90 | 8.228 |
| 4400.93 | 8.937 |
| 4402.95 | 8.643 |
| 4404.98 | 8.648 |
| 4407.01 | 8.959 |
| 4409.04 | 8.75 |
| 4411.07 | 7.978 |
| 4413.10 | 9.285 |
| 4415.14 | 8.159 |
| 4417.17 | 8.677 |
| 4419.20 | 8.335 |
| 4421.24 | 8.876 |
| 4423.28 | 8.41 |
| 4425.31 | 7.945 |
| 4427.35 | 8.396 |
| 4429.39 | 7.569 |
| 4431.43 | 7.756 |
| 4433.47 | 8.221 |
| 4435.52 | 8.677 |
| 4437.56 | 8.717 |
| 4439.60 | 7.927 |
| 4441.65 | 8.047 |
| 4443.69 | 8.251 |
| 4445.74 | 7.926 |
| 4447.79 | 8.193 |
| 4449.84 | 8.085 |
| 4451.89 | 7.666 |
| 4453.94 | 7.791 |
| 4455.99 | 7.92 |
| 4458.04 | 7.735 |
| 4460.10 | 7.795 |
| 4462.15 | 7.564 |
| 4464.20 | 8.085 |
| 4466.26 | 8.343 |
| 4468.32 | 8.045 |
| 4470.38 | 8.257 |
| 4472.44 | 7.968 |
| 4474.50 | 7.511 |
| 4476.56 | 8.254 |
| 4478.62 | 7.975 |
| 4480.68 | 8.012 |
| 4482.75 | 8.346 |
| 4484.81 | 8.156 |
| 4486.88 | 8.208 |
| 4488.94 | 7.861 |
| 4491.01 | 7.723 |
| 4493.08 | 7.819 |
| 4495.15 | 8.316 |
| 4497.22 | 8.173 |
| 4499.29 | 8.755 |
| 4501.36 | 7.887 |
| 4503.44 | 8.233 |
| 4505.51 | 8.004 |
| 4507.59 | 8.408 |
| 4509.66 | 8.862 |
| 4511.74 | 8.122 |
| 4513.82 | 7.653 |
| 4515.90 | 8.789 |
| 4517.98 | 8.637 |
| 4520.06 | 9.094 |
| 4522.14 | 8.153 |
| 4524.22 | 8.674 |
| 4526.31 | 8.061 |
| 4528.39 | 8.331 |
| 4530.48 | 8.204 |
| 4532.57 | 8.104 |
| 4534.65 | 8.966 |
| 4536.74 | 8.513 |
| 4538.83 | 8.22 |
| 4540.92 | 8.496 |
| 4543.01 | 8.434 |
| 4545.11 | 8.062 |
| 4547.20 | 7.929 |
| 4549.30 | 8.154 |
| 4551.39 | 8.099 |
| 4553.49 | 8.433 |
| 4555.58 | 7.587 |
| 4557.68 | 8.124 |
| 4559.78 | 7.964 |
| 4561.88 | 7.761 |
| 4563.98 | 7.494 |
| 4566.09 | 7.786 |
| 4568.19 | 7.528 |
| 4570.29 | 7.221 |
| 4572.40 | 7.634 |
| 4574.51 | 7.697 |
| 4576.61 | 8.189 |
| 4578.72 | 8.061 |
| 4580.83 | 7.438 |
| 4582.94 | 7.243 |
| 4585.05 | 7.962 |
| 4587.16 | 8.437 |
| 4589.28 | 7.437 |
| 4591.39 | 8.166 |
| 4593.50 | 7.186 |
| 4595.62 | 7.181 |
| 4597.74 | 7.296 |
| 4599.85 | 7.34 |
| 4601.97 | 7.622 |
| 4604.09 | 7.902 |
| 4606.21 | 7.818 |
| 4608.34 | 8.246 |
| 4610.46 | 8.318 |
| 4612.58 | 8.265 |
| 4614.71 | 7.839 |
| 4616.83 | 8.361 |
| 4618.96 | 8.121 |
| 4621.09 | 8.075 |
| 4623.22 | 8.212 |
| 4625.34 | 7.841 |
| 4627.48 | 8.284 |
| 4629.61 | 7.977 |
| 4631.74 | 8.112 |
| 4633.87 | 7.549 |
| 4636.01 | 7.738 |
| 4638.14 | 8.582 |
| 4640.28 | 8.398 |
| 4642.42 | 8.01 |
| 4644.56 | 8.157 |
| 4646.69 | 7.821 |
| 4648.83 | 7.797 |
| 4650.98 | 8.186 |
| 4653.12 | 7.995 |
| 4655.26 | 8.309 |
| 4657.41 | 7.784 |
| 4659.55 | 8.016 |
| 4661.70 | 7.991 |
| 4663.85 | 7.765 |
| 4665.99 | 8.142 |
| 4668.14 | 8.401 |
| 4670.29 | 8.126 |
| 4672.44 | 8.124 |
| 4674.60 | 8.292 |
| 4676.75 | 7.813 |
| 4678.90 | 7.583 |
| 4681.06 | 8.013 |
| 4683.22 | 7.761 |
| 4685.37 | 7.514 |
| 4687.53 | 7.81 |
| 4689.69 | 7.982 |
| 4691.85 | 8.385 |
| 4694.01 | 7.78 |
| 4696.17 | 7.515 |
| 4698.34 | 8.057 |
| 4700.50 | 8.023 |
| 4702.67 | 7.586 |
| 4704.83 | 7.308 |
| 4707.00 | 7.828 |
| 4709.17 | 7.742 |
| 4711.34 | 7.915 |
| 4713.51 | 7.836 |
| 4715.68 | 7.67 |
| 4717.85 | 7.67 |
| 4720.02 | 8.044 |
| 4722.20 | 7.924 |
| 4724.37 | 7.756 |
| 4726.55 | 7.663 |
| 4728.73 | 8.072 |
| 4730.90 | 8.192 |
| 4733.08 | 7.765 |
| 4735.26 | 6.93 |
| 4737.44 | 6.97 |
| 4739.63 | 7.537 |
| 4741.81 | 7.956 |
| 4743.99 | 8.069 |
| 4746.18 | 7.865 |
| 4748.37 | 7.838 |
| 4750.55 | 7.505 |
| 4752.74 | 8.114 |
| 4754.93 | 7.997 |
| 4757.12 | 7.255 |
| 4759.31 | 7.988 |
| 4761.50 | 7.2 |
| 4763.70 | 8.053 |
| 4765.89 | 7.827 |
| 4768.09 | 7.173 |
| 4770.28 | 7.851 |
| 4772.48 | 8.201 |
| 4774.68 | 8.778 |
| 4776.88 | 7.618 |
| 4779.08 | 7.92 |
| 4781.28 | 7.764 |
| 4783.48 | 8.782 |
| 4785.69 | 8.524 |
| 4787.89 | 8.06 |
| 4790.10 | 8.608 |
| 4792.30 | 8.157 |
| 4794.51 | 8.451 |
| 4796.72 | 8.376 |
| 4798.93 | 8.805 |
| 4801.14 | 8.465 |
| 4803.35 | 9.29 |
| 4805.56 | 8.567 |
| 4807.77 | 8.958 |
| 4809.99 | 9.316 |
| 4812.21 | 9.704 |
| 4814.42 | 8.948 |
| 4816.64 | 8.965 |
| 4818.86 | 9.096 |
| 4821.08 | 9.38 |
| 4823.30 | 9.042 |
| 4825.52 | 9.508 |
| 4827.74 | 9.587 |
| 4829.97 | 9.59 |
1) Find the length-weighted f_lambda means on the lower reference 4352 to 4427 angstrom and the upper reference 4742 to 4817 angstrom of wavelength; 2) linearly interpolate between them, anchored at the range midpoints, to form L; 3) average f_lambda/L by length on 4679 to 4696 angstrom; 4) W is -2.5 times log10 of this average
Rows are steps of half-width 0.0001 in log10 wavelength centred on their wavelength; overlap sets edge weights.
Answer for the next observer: 0.09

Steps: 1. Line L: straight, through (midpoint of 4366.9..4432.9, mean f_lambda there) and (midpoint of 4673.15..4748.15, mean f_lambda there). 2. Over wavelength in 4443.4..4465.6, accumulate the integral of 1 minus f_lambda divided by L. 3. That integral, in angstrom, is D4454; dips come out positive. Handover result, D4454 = 2.4 angstrom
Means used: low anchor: 9.11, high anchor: 7.79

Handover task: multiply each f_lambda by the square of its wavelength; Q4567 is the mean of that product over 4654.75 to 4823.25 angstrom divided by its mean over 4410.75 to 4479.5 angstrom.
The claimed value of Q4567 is 1.1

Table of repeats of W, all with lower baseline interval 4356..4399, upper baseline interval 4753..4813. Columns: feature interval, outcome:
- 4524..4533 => 0.15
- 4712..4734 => 0.09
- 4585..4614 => 0.17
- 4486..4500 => 0.18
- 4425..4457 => 0.21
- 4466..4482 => 0.20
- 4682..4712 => 0.11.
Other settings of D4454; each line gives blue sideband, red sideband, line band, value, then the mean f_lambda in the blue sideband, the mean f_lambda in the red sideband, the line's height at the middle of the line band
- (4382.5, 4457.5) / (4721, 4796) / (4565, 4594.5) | 1.9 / 8.57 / 7.9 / 8.25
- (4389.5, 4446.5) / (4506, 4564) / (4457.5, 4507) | 2.0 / 8.53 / 8.27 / 8.39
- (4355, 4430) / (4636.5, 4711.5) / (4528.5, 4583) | 3.8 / 9.46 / 7.96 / 8.59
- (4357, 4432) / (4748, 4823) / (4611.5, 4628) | 1.2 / 9.37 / 8.35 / 8.79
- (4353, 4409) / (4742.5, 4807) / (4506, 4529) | 2.1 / 9.92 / 8.11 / 9.29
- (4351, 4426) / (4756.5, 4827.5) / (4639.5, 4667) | 2.6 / 9.61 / 8.48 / 8.87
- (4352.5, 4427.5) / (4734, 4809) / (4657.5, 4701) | 2.4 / 9.56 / 8.05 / 8.41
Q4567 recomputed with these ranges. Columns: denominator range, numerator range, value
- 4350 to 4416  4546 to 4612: 0.87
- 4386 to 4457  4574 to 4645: 1.01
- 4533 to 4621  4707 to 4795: 1.07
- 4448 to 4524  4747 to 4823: 1.17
